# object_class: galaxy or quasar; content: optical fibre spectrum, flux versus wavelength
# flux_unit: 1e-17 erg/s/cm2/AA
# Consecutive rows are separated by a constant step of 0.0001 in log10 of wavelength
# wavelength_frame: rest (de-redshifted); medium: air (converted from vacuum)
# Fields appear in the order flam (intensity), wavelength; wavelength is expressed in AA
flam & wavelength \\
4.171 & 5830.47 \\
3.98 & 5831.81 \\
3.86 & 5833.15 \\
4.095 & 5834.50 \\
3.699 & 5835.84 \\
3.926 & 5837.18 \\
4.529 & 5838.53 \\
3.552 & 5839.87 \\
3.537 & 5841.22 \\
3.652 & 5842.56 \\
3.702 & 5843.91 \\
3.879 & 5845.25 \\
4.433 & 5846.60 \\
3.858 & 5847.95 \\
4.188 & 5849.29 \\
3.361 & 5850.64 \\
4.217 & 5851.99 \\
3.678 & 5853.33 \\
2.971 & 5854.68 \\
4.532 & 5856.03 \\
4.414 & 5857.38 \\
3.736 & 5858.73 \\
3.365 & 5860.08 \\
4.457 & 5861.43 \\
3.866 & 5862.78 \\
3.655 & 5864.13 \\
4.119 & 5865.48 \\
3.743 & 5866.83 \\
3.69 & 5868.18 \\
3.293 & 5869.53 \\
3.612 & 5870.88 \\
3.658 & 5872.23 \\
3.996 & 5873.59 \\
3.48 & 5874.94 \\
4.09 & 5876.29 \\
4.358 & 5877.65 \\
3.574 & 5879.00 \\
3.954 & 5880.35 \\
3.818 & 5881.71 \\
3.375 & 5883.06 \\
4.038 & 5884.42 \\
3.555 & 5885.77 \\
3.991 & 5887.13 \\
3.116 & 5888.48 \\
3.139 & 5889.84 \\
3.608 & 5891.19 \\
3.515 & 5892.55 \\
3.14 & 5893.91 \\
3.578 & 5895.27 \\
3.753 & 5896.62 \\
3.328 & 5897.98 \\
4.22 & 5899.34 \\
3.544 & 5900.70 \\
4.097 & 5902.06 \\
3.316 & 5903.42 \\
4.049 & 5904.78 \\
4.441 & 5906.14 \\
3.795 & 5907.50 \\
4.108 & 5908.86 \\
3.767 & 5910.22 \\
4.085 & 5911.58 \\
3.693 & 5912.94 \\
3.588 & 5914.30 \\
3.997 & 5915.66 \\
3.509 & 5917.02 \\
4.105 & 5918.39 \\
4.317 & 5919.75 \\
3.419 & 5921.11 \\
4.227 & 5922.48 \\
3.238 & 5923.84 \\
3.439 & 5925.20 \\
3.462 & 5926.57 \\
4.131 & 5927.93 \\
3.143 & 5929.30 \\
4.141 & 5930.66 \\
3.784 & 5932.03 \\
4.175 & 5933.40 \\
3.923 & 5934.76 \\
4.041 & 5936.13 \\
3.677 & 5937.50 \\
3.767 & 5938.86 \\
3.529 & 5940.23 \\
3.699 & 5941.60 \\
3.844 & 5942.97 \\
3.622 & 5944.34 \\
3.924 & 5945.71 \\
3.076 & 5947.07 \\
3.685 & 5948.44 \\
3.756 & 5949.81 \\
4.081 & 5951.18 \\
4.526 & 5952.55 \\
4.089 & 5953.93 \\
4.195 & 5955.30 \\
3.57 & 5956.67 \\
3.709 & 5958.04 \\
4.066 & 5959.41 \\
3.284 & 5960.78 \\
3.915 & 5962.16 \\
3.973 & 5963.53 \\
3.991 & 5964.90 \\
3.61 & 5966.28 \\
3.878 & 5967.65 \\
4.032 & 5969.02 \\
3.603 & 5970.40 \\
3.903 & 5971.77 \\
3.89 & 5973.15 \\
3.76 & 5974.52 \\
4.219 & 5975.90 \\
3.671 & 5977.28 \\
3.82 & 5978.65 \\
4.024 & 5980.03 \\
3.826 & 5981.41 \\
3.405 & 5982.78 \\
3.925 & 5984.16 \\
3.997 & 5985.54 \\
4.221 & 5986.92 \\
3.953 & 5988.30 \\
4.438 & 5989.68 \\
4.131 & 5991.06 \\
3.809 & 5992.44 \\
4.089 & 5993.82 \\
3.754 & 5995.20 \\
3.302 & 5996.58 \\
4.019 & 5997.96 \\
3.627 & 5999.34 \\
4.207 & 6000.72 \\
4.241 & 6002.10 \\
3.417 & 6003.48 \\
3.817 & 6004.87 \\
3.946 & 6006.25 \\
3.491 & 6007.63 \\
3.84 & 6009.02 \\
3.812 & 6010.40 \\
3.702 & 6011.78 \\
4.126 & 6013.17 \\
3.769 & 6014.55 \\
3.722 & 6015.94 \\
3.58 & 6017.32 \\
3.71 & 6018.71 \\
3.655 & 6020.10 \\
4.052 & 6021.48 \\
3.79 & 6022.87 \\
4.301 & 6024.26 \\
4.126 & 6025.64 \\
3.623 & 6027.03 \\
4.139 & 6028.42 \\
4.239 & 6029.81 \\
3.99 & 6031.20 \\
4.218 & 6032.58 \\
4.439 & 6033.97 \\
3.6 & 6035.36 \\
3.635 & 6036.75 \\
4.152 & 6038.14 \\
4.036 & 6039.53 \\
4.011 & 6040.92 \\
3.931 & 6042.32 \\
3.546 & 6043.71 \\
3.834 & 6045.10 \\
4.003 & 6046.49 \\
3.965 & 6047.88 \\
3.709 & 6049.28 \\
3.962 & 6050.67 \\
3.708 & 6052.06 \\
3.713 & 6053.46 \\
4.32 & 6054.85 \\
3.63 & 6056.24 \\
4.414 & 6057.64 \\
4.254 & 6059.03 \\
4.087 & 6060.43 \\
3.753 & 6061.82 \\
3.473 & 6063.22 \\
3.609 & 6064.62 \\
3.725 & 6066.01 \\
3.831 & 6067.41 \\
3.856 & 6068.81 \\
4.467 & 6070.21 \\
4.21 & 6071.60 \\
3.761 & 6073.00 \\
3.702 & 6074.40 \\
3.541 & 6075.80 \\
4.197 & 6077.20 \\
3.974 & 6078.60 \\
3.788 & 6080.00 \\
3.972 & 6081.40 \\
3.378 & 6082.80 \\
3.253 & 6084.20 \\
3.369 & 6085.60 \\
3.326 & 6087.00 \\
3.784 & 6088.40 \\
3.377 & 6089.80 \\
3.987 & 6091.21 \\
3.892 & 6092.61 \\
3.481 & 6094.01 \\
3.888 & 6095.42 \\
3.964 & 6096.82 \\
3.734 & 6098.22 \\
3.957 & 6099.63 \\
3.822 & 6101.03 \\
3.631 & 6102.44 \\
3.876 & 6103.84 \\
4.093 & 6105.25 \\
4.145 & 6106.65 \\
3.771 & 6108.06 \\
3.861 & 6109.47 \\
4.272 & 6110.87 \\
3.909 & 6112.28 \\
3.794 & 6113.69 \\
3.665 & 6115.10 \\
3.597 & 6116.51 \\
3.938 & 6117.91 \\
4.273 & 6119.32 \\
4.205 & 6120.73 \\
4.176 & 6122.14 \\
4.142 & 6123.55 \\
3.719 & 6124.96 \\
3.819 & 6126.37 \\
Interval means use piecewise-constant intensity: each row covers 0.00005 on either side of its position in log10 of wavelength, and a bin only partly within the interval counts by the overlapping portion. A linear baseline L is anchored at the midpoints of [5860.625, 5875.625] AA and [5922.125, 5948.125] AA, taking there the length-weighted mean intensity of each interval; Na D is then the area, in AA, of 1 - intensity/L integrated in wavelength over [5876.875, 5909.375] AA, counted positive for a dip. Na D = 0.3 AA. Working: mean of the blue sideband 3.78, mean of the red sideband 3.72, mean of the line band 3.72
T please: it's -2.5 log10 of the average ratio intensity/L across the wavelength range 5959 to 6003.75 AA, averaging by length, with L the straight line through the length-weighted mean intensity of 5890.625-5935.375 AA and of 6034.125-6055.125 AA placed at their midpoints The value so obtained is -0.01 mag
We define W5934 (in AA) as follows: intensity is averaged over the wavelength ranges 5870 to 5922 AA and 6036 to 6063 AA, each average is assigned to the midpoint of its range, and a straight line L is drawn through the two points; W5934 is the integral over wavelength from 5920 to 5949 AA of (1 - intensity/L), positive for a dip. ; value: 0.6 AA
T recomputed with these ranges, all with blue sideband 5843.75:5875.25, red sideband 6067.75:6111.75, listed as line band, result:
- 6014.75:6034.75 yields -0.04 mag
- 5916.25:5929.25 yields 0.03 mag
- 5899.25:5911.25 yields -0.02 mag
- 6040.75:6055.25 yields -0.01 mag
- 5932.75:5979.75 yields 0.00 mag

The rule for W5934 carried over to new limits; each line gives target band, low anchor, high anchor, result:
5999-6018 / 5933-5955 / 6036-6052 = 0.3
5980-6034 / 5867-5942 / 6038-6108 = -1.4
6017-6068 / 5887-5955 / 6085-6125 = -1.2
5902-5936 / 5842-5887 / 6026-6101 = 0.0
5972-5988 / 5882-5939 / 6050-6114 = -0.4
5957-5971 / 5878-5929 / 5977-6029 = 0.1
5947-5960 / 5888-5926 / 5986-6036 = -0.4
